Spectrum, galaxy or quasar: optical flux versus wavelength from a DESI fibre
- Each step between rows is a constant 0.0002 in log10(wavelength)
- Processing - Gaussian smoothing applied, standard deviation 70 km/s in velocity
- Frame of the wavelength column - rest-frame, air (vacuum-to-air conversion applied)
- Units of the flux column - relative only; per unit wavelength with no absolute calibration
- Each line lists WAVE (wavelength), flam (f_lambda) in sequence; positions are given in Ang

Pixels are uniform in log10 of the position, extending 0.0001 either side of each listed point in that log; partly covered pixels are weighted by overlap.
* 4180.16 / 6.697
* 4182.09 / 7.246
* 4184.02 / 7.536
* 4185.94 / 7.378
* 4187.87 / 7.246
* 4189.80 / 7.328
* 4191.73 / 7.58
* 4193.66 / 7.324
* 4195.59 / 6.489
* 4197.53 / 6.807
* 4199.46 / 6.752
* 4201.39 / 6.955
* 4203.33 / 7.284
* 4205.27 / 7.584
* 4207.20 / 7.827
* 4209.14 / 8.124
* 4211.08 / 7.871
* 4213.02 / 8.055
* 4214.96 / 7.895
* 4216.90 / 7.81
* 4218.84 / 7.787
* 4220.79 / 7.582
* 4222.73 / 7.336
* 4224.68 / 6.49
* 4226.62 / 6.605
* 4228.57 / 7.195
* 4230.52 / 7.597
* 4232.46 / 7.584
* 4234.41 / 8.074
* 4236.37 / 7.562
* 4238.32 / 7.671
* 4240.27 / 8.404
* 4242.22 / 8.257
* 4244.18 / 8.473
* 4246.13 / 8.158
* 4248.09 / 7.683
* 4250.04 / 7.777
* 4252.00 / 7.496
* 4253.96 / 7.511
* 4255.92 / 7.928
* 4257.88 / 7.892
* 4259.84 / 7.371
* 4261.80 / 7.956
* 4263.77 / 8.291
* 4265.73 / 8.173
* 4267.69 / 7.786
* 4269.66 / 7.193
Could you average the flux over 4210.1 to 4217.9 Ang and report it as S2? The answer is 7.91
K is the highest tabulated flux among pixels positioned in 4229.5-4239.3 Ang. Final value 8.074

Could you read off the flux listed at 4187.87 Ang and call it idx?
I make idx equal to 7.246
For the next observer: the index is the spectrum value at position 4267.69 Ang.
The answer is 7.786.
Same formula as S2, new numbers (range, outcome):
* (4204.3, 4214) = 7.89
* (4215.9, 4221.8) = 7.73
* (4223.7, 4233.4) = 7.1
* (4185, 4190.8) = 7.31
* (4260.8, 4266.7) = 8.14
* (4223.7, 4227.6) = 6.55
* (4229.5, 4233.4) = 7.6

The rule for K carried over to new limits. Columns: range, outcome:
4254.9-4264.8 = 8.291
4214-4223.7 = 7.895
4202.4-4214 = 8.124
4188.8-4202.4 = 7.58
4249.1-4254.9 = 7.777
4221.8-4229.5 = 7.336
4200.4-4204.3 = 7.284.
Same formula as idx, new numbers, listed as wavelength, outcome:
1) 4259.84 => 7.371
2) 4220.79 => 7.582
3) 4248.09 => 7.683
